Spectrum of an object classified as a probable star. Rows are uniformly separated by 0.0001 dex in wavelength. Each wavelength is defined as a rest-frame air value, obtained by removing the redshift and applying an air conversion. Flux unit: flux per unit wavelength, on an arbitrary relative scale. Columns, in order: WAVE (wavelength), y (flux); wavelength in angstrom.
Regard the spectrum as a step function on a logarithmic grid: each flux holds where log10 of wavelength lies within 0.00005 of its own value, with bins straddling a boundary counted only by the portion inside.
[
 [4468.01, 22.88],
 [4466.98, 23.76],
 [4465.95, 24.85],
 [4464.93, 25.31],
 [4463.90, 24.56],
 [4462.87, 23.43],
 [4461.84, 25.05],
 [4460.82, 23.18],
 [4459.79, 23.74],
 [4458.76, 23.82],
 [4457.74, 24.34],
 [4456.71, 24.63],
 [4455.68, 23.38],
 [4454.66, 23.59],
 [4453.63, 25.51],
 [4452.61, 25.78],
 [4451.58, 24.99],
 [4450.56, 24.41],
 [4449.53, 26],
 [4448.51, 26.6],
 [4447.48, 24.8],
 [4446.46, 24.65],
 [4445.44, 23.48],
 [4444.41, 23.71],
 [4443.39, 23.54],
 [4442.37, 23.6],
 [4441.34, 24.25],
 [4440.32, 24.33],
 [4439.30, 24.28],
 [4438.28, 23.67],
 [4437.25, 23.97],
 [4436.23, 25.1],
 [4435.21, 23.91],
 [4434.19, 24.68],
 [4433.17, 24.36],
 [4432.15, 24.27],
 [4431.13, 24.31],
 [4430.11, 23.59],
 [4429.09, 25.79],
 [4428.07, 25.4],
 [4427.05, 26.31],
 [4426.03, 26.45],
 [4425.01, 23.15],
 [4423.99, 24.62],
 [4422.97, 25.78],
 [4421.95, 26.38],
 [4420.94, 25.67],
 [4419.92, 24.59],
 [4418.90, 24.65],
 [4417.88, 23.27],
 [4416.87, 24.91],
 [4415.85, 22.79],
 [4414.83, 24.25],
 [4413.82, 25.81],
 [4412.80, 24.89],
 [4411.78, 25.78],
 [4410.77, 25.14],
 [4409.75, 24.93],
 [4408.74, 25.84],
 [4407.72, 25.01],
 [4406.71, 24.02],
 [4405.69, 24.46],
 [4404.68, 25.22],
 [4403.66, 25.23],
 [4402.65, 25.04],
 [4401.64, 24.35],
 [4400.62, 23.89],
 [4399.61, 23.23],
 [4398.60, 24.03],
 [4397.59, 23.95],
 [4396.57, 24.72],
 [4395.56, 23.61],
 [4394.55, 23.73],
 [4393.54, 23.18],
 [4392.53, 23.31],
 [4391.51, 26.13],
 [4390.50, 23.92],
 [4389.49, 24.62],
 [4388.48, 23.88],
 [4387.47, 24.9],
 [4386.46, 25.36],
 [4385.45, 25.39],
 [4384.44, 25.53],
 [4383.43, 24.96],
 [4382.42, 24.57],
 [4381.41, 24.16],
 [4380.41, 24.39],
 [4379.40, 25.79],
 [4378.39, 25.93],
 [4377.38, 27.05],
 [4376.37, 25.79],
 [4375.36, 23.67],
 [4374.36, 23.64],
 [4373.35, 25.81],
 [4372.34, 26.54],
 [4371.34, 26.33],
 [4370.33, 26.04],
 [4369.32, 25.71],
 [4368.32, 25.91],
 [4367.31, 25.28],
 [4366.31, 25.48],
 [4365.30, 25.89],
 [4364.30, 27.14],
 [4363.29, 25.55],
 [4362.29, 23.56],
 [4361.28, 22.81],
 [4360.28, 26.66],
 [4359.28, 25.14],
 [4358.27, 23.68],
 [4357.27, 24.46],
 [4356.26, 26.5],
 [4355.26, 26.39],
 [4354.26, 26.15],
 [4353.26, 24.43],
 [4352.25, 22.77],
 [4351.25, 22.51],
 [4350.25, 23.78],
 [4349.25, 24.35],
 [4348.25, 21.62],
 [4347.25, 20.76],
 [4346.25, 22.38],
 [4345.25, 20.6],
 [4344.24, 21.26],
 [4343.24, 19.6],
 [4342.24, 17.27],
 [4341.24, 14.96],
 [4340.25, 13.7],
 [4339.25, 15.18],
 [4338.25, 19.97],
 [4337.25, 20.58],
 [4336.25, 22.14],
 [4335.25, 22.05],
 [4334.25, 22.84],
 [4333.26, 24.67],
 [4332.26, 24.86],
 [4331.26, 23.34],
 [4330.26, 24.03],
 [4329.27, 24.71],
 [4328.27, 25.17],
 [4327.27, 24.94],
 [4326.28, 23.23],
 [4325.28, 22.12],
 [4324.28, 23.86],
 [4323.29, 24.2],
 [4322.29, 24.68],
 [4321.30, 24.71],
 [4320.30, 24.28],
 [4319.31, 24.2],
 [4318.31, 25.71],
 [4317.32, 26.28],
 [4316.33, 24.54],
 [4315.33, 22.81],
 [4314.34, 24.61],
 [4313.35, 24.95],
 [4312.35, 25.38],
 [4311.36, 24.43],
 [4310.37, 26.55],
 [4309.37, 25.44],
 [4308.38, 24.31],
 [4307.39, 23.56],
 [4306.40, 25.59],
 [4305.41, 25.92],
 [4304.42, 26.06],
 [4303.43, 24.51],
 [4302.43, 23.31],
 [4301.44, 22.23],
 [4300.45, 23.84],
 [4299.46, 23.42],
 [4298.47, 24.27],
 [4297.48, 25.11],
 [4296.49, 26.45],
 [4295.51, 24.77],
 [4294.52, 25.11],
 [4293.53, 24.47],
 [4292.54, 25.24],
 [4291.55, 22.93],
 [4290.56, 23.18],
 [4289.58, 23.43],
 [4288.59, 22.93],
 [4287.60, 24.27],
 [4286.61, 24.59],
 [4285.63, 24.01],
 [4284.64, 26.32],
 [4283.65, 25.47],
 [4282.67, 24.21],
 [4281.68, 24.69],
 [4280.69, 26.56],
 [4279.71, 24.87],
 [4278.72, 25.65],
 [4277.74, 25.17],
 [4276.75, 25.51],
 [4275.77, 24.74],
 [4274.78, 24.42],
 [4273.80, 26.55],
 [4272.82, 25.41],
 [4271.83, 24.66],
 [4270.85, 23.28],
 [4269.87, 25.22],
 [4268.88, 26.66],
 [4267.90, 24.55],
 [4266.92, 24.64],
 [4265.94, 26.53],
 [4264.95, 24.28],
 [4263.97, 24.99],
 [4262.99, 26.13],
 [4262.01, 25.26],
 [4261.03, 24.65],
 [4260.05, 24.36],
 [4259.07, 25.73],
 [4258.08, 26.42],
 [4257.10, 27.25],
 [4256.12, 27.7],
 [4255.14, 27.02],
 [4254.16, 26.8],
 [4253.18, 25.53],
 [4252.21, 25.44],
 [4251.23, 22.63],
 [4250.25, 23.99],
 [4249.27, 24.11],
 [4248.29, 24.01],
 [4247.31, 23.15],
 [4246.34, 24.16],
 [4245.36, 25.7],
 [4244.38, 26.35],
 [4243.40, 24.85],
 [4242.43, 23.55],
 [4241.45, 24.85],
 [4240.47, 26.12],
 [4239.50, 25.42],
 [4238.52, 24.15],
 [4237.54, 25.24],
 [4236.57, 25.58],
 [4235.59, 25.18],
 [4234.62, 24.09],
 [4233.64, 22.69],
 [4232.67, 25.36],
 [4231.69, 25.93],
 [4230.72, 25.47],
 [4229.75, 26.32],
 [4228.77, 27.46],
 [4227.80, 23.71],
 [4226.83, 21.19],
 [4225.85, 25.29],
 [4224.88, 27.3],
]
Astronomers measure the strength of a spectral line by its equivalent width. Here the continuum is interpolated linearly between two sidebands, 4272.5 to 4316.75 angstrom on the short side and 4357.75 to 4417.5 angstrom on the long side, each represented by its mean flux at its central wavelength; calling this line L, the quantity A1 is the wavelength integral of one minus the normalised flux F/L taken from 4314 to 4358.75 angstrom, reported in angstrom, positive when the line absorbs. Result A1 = 3.6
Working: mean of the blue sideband 24.7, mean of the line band 22.8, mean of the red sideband 24.9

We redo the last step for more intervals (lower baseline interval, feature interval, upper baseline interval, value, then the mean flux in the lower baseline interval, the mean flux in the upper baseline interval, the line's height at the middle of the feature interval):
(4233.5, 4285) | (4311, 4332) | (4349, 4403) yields 0.5 angstrom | 25.2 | 24.8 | 25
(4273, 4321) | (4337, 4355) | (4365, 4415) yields 3.0 angstrom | 24.7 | 24.9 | 24.8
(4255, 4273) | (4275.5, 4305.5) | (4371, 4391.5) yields 0.9 angstrom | 25.5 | 25.1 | 25.4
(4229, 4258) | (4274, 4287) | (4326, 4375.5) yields -0.3 angstrom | 25.2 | 23.3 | 24.5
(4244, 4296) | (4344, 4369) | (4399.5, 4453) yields 0.6 angstrom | 25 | 24.7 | 24.8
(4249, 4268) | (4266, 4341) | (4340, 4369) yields 0.8 angstrom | 25.4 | 23.2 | 24.4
